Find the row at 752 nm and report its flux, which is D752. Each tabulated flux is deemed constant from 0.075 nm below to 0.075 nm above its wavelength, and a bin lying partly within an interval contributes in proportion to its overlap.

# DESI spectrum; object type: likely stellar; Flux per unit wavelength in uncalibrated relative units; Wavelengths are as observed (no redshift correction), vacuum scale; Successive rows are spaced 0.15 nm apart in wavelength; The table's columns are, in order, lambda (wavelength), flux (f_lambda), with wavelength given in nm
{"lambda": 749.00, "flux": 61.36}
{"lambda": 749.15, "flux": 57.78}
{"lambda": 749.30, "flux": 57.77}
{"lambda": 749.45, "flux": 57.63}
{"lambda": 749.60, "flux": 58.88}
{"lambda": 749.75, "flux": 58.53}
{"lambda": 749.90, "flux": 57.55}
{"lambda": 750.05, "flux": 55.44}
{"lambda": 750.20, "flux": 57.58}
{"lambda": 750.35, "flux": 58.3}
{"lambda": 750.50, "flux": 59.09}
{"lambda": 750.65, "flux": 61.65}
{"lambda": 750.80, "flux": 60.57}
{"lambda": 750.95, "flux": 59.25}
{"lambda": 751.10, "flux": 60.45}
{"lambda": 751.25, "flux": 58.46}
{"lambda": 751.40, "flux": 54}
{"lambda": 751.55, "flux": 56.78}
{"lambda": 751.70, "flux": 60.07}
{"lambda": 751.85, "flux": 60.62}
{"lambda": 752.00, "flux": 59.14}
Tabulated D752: 59.14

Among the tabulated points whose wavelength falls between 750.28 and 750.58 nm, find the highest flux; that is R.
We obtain 59.09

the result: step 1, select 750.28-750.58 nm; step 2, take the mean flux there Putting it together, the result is 58.8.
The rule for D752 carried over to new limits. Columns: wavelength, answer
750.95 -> 59.25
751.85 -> 60.62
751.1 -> 60.45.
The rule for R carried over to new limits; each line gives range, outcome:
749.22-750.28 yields 58.88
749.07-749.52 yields 57.78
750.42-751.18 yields 61.65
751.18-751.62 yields 58.46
